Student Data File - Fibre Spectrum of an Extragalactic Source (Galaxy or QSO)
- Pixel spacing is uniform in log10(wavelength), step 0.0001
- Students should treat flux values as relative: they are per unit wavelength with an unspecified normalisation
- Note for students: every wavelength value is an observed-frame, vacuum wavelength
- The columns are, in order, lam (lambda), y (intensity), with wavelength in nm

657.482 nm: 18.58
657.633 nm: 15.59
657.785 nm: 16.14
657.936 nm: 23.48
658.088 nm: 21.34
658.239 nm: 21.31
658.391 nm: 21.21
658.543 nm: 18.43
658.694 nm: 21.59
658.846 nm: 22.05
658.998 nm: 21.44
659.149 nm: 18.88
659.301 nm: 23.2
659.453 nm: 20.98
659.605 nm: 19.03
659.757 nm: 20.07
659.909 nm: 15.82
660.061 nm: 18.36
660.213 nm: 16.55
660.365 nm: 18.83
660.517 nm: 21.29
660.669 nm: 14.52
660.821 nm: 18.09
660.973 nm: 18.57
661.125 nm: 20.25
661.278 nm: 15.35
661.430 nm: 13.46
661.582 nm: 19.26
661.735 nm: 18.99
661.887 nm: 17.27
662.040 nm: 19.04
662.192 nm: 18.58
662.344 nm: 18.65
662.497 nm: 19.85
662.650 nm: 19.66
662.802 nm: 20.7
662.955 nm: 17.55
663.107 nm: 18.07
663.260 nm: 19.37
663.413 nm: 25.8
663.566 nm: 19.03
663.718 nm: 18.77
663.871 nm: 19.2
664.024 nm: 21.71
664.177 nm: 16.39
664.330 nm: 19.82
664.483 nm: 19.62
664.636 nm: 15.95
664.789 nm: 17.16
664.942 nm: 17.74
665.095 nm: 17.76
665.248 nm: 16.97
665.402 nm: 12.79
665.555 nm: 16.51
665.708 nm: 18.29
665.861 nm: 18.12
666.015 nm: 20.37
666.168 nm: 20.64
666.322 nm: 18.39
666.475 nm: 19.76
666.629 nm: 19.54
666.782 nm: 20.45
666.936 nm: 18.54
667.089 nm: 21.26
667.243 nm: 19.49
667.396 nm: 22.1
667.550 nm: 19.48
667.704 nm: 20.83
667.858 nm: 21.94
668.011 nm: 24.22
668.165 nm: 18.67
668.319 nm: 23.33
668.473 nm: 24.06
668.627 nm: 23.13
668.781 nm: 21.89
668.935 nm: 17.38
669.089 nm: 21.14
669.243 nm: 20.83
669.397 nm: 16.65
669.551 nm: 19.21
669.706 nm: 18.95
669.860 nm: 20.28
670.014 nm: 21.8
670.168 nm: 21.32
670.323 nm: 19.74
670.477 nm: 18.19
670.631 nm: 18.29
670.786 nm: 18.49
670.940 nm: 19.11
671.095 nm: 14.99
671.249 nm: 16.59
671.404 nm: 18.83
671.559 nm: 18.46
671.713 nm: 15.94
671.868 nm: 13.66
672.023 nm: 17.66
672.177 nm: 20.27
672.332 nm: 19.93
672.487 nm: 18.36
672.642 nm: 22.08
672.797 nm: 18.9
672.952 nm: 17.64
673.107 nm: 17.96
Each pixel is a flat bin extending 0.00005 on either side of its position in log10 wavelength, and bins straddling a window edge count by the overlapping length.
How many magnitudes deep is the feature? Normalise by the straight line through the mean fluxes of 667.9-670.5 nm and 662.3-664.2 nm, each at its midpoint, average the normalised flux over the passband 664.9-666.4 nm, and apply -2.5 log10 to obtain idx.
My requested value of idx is 0.135 mag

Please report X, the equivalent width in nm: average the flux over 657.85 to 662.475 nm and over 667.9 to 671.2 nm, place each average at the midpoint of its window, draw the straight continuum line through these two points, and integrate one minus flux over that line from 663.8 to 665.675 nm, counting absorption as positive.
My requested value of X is 0.19 nm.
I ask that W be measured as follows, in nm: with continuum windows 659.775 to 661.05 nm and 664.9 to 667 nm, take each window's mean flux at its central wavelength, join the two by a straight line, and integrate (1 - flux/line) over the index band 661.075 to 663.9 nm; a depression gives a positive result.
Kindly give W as -0.132 nm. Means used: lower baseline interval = 17.9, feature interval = 18.9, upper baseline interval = 18.3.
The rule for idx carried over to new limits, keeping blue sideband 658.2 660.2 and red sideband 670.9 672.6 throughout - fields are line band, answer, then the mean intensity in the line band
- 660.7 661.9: 0.12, 17.6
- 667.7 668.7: -0.22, 22.4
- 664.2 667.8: 0.00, 18.7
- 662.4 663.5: -0.04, 20.1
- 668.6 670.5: -0.11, 20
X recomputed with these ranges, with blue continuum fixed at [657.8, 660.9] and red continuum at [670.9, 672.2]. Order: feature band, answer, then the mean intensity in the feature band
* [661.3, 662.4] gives 0.083 nm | 17.8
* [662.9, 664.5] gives -0.068 nm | 19.6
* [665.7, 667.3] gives -0.122 nm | 19.6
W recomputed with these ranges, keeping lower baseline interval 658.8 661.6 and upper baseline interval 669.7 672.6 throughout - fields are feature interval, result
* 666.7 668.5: -0.25 nm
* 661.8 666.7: -0.03 nm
